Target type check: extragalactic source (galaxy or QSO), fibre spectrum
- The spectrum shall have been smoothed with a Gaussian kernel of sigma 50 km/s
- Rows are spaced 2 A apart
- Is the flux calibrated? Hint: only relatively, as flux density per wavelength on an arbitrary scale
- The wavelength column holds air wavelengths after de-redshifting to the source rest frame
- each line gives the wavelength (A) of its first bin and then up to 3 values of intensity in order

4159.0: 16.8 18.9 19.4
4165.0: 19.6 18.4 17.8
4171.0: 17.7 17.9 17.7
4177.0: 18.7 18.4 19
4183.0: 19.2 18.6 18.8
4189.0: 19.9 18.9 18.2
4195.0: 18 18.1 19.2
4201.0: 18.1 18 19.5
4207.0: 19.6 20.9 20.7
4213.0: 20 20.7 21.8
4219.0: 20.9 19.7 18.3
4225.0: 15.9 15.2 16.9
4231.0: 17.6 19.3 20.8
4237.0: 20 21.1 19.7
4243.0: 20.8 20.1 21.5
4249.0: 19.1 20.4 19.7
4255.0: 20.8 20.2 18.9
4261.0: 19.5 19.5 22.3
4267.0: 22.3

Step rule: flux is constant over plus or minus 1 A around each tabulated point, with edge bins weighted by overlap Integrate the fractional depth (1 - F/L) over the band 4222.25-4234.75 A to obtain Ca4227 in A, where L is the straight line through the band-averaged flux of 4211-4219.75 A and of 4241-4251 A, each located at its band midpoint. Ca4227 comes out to 1.9 A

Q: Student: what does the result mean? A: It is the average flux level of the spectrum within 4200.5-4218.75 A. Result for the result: 20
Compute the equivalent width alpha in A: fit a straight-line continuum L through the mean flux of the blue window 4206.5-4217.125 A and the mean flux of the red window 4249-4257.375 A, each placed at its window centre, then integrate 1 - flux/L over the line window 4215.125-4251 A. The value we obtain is 1.7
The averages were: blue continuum 20.6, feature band 19.4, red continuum 20.1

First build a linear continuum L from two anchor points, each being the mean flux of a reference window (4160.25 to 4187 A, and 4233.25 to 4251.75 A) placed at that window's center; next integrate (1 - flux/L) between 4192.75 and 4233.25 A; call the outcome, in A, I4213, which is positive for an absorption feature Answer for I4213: 1.4 A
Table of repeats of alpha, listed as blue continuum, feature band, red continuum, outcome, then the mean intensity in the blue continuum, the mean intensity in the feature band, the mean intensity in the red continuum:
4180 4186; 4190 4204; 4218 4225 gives 0.47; 18.9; 18.4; 19.1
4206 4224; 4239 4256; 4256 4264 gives -0.49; 20.3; 20.3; 19.5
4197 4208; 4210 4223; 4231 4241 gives -0.78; 18.8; 20.5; 20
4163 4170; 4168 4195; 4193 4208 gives 0.24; 18.7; 18.5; 18.6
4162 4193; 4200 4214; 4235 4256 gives -0.11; 18.7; 19.5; 20.3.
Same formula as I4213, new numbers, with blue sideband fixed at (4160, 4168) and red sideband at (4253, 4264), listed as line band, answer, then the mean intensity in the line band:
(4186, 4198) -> 0.4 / 18.6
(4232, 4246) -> -0.4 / 20.3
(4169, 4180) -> 0.6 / 18.1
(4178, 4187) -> 0.2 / 18.8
